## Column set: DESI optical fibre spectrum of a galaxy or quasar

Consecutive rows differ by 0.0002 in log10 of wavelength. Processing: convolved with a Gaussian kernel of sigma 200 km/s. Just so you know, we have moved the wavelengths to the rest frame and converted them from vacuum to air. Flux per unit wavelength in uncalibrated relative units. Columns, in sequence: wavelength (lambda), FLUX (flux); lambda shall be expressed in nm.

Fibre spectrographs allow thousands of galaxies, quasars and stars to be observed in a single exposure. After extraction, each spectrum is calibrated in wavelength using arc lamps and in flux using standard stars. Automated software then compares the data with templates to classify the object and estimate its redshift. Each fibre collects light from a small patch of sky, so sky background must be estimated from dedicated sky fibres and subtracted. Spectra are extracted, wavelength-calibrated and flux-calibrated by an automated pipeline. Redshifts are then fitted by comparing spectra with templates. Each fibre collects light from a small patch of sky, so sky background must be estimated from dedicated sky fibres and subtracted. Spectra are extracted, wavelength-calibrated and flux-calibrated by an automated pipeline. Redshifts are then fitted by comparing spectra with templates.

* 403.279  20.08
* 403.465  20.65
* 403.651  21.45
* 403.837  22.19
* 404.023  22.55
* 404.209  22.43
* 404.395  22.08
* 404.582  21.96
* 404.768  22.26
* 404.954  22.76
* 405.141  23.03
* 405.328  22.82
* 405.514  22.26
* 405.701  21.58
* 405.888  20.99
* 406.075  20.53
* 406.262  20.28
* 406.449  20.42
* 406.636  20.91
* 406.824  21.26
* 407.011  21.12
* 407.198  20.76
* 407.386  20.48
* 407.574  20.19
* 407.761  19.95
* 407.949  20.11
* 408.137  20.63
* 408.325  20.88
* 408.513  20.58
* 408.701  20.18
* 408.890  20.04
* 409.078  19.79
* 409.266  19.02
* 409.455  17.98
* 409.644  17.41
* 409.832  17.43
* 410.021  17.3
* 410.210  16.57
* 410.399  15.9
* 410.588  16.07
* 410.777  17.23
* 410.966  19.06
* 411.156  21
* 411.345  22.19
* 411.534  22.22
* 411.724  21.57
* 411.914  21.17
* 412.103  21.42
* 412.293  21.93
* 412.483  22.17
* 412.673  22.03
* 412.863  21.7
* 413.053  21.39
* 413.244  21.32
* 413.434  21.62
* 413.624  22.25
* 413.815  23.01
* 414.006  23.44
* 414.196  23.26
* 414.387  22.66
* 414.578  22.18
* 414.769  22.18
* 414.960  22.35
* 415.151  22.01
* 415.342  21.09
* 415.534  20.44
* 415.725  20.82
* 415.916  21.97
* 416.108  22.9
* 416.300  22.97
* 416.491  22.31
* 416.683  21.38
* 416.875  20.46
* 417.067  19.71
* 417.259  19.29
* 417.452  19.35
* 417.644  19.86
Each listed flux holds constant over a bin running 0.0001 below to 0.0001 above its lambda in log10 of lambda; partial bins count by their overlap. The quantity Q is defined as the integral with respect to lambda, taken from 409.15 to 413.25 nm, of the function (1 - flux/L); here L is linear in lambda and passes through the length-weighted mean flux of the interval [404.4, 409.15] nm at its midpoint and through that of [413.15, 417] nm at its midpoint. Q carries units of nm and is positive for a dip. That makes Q 0.36 nm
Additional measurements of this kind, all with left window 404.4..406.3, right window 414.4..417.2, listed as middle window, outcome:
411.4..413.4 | 0.002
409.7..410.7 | 0.233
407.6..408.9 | 0.088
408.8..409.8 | 0.140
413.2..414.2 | -0.036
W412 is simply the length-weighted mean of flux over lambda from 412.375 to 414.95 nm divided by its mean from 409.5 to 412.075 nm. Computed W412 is 1.18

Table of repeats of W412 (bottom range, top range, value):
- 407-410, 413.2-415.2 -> 1.14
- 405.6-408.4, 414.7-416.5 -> 1.06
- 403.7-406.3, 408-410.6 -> 0.85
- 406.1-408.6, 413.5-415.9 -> 1.08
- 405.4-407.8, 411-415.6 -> 1.05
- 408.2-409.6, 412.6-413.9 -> 1.11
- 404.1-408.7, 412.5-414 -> 1.04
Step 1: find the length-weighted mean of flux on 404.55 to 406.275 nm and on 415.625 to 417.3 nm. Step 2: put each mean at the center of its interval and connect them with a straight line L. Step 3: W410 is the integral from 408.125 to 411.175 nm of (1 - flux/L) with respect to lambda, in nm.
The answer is 0.45 nm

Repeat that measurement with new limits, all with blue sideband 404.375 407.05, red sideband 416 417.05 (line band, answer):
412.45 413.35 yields 0.00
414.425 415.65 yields 0.00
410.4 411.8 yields 0.14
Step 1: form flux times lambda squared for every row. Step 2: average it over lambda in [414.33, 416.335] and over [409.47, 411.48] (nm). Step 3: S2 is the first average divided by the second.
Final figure 1.24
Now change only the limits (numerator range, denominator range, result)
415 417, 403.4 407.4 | 1.05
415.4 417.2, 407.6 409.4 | 1.11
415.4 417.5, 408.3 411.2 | 1.18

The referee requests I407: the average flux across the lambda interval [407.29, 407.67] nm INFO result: 20.3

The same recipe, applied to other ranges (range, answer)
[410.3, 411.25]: 17.8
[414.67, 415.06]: 22.3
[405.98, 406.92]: 20.7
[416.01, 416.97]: 22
